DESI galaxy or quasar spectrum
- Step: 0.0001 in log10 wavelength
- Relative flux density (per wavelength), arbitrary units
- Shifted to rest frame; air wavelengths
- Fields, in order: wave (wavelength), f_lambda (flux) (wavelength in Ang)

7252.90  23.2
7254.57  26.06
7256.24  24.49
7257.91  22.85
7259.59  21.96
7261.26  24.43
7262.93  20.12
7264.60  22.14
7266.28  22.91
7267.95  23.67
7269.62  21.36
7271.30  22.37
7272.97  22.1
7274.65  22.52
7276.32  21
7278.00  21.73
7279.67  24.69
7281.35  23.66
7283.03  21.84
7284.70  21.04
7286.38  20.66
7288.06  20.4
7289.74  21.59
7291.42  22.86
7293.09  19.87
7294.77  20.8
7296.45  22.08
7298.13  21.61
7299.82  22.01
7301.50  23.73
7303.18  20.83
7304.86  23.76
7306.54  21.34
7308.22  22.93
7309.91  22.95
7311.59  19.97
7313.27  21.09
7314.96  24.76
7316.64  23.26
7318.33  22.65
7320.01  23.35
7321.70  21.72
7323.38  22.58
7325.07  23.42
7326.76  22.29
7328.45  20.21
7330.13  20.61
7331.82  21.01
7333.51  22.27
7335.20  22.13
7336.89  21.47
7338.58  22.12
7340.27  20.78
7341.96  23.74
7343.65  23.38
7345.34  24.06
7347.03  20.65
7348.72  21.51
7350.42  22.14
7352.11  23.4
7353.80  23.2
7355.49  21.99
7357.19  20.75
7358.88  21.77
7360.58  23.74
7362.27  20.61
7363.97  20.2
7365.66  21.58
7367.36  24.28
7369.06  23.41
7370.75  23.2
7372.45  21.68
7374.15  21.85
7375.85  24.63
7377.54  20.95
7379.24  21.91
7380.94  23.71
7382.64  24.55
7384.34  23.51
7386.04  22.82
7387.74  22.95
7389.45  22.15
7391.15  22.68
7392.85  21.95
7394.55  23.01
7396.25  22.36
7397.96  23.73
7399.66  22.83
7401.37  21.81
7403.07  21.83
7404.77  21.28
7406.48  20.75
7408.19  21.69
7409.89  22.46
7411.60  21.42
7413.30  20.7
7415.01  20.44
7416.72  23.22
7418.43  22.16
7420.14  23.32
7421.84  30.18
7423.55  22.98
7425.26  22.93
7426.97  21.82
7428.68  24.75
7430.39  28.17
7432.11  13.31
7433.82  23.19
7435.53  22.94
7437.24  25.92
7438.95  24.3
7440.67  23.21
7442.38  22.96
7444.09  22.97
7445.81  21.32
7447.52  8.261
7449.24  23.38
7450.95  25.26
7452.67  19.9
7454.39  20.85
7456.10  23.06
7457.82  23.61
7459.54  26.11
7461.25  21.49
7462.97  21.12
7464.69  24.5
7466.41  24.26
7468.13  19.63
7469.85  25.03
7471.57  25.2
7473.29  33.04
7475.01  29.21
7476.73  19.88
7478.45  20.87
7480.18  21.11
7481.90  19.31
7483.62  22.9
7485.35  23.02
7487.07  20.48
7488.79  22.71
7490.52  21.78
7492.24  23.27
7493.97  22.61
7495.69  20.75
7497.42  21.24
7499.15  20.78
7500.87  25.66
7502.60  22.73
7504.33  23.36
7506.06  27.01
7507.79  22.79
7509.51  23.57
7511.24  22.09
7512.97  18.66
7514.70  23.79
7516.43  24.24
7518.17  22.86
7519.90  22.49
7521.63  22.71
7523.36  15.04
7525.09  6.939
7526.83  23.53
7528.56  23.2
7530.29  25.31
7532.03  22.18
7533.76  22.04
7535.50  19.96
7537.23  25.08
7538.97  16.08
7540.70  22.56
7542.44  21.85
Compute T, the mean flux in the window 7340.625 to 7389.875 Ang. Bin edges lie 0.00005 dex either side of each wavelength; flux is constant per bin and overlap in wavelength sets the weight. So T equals 22.5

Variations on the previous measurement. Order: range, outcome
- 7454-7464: 22.8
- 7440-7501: 22.5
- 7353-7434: 22.5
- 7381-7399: 23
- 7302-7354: 22.2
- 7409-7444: 23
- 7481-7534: 21.9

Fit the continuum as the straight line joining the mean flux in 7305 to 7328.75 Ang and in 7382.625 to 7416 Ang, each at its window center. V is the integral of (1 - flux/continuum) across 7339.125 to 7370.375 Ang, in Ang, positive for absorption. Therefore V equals 0.0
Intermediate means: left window 22.4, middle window 22.3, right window 22.2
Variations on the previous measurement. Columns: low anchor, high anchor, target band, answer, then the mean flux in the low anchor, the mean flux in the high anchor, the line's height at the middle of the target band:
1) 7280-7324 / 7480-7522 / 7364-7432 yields -1.4 Ang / 22.1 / 22.5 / 22.3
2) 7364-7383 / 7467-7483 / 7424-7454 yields 1.7 Ang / 22.7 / 23.7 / 23.4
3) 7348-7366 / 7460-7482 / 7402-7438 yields 0.4 Ang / 21.9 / 23.6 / 22.9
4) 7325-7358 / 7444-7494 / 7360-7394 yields -0.7 Ang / 22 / 22.5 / 22.2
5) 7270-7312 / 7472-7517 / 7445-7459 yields 1.2 Ang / 21.9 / 23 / 22.8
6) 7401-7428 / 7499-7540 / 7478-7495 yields 0.1 Ang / 22.5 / 21.8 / 22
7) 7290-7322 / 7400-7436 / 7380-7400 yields -0.6 Ang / 22.2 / 22.4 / 22.4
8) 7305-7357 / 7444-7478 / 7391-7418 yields 0.7 Ang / 22.2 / 22.9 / 22.6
